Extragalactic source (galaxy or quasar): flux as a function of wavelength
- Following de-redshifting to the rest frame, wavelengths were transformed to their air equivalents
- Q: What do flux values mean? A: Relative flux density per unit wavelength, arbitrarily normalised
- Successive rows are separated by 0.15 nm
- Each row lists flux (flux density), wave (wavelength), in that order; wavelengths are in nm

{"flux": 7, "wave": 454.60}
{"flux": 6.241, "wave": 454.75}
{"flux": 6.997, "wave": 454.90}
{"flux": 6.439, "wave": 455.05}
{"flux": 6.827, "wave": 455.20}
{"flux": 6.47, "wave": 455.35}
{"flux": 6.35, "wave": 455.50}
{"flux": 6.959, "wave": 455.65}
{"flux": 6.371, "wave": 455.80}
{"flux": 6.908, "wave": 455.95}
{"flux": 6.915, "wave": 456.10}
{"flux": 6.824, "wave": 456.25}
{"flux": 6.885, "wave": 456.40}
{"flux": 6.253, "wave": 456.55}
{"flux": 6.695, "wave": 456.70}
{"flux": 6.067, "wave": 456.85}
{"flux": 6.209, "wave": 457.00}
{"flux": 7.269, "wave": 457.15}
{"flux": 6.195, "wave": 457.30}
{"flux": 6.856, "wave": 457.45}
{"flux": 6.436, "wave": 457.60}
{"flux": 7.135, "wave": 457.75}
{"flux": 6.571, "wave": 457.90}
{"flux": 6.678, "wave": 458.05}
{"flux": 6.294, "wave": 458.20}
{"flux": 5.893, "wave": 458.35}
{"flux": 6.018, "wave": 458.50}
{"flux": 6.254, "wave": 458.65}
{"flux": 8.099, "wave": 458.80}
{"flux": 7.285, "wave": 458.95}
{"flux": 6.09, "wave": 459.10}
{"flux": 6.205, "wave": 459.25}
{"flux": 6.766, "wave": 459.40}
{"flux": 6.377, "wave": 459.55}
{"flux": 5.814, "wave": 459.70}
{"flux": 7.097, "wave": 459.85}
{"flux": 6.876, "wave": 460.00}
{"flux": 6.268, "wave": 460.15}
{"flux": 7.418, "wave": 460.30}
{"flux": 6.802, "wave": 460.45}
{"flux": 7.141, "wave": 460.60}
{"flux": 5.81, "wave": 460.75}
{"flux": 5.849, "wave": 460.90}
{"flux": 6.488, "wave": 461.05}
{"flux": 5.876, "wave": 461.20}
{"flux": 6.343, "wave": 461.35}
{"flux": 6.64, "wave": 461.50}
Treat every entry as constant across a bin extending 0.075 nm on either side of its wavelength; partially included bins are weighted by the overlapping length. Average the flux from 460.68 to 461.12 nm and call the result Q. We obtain 6.05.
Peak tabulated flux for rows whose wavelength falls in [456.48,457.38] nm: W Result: 7.269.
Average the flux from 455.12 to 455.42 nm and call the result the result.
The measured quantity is 6.65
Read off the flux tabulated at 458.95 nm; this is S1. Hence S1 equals 7.285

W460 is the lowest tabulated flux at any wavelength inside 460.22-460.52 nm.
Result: 6.802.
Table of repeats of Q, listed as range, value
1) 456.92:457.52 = 6.63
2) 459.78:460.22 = 6.75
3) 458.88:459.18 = 6.67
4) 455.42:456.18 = 6.7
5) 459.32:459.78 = 6.33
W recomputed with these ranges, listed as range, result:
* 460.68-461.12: 6.488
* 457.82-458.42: 6.678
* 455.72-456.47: 6.915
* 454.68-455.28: 6.997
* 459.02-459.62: 6.766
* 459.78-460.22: 7.097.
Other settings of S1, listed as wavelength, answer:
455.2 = 6.827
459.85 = 7.097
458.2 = 6.294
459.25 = 6.205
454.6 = 7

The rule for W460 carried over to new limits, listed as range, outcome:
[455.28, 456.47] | 6.35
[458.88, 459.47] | 6.09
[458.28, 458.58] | 5.893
